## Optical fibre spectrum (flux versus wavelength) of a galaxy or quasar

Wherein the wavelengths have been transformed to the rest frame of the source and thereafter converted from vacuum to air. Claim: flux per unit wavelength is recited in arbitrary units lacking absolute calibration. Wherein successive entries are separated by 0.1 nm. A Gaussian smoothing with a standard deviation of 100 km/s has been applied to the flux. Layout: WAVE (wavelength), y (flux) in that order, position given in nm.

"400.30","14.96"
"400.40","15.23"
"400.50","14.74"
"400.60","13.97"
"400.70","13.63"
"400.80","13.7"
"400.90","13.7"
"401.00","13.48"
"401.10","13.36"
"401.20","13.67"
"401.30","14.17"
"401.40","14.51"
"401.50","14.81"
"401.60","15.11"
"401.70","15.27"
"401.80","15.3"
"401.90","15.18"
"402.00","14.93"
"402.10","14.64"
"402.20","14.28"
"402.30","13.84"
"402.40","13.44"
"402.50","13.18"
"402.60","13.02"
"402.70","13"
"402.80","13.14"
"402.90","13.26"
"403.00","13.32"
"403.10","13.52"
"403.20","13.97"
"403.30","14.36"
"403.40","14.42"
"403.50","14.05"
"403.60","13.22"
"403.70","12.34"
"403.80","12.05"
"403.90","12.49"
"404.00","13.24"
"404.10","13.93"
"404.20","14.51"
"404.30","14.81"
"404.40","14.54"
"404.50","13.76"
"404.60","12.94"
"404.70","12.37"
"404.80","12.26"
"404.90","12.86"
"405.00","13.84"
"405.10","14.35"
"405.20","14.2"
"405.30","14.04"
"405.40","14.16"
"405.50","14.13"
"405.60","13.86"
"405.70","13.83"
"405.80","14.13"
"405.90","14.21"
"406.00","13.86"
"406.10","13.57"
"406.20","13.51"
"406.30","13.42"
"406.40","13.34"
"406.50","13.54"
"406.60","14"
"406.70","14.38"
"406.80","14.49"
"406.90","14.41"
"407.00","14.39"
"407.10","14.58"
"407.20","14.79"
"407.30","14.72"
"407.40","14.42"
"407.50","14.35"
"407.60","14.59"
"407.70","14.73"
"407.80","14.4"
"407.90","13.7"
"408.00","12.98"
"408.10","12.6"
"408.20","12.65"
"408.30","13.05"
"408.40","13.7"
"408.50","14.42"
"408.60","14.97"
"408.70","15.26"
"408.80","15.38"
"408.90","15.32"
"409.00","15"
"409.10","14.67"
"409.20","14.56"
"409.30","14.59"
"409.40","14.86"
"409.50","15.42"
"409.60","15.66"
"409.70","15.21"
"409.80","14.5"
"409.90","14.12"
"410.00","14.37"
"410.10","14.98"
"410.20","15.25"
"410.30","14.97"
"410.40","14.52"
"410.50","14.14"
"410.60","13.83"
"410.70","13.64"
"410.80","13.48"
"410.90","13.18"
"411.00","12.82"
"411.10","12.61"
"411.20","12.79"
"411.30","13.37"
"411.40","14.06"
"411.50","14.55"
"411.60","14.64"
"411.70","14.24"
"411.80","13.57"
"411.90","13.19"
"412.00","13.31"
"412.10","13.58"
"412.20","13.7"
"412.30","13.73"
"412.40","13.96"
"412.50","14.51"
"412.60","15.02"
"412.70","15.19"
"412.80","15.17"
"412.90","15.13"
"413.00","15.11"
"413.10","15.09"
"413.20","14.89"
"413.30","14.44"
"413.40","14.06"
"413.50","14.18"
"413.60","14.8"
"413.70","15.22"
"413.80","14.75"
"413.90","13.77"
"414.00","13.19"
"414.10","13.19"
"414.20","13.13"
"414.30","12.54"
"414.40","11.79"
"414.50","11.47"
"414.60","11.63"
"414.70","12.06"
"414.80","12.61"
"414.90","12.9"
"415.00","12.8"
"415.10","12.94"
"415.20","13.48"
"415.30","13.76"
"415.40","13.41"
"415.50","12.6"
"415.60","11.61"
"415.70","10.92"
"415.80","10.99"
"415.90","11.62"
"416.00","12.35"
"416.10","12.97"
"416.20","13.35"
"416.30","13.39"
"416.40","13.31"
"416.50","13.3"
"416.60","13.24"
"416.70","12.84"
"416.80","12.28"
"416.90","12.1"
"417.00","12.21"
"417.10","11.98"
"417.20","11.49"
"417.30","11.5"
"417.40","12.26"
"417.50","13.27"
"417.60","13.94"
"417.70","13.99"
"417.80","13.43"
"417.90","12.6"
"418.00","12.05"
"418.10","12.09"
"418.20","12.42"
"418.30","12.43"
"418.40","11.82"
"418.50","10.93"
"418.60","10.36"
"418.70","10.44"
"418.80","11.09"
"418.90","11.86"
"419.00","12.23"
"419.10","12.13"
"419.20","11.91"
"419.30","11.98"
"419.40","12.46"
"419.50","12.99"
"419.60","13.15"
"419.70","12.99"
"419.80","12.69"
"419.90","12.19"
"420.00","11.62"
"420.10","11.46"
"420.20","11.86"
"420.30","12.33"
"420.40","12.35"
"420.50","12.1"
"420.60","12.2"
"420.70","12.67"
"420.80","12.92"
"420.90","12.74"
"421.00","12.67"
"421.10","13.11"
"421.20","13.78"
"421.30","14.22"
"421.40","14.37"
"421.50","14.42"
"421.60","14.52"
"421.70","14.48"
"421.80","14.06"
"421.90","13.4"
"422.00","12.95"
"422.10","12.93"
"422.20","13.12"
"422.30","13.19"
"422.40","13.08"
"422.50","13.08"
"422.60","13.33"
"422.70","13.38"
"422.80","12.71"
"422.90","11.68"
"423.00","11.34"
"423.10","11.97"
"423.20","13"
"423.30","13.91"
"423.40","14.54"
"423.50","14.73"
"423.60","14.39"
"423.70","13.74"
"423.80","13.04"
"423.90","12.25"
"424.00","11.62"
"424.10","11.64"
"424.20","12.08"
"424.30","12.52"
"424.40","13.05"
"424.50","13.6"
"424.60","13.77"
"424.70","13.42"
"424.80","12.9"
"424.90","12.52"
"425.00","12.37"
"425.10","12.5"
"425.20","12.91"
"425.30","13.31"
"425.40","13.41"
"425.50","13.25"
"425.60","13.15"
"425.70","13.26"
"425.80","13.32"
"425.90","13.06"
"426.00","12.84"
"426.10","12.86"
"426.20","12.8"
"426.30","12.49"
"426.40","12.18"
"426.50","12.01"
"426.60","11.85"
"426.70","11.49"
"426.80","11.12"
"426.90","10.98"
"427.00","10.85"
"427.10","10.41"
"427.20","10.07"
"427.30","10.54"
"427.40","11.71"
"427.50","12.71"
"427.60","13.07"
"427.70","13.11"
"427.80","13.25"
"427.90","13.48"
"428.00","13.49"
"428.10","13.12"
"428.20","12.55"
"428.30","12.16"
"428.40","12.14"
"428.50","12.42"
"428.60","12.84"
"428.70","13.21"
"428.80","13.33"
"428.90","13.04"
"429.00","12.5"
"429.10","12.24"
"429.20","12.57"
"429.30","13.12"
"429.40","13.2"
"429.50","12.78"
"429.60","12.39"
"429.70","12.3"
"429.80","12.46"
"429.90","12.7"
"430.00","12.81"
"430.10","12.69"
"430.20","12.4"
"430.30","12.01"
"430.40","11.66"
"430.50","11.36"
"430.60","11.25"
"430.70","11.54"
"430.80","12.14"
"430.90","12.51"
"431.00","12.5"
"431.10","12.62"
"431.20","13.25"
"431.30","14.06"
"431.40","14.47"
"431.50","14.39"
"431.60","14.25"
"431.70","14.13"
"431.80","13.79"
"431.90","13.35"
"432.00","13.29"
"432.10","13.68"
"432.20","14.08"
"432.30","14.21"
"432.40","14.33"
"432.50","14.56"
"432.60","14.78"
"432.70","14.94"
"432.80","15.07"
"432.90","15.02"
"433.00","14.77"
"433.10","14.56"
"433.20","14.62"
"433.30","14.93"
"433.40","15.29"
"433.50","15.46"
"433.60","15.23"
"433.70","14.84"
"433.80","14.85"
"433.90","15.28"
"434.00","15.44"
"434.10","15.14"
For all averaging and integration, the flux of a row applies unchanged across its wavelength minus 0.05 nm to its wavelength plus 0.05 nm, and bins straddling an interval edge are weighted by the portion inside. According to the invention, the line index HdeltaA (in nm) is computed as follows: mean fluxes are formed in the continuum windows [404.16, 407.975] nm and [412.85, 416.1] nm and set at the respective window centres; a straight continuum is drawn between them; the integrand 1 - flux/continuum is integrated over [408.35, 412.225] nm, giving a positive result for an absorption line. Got -0.19 nm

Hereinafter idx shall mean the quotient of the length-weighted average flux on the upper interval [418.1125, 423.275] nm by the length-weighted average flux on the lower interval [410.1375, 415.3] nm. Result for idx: 0.92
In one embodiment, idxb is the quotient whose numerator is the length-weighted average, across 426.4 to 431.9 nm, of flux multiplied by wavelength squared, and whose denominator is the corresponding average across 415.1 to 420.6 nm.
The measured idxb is 1.07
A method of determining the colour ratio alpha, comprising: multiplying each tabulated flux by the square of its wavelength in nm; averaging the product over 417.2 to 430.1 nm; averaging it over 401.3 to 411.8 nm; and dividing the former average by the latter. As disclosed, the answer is 1.0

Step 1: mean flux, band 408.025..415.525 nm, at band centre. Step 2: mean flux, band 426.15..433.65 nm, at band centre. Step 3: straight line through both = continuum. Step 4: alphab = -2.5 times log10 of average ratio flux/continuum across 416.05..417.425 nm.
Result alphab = 0.09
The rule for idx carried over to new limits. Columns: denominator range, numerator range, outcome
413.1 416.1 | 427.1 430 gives 0.96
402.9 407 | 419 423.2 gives 0.94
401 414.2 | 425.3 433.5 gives 0.92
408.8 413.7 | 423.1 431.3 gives 0.88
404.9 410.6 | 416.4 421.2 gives 0.86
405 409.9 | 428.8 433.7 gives 0.94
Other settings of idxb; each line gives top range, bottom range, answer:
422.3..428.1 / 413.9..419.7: 1.06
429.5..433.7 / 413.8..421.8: 1.15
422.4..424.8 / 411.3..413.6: 0.96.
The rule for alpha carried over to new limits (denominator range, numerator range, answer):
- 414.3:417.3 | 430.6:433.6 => 1.21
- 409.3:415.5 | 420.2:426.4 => 0.99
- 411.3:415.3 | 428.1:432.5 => 1.02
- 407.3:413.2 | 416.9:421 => 0.89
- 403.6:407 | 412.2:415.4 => 1.05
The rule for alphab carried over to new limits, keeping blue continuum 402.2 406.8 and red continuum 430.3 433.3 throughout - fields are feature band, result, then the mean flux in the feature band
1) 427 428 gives 0.13 mag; 12.1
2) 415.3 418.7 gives 0.10 mag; 12.4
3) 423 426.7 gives 0.06 mag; 12.9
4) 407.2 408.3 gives -0.02 mag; 13.9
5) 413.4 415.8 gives 0.05 mag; 13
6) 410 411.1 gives -0.03 mag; 14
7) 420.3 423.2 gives 0.04 mag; 13.1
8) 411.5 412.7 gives -0.03 mag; 14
